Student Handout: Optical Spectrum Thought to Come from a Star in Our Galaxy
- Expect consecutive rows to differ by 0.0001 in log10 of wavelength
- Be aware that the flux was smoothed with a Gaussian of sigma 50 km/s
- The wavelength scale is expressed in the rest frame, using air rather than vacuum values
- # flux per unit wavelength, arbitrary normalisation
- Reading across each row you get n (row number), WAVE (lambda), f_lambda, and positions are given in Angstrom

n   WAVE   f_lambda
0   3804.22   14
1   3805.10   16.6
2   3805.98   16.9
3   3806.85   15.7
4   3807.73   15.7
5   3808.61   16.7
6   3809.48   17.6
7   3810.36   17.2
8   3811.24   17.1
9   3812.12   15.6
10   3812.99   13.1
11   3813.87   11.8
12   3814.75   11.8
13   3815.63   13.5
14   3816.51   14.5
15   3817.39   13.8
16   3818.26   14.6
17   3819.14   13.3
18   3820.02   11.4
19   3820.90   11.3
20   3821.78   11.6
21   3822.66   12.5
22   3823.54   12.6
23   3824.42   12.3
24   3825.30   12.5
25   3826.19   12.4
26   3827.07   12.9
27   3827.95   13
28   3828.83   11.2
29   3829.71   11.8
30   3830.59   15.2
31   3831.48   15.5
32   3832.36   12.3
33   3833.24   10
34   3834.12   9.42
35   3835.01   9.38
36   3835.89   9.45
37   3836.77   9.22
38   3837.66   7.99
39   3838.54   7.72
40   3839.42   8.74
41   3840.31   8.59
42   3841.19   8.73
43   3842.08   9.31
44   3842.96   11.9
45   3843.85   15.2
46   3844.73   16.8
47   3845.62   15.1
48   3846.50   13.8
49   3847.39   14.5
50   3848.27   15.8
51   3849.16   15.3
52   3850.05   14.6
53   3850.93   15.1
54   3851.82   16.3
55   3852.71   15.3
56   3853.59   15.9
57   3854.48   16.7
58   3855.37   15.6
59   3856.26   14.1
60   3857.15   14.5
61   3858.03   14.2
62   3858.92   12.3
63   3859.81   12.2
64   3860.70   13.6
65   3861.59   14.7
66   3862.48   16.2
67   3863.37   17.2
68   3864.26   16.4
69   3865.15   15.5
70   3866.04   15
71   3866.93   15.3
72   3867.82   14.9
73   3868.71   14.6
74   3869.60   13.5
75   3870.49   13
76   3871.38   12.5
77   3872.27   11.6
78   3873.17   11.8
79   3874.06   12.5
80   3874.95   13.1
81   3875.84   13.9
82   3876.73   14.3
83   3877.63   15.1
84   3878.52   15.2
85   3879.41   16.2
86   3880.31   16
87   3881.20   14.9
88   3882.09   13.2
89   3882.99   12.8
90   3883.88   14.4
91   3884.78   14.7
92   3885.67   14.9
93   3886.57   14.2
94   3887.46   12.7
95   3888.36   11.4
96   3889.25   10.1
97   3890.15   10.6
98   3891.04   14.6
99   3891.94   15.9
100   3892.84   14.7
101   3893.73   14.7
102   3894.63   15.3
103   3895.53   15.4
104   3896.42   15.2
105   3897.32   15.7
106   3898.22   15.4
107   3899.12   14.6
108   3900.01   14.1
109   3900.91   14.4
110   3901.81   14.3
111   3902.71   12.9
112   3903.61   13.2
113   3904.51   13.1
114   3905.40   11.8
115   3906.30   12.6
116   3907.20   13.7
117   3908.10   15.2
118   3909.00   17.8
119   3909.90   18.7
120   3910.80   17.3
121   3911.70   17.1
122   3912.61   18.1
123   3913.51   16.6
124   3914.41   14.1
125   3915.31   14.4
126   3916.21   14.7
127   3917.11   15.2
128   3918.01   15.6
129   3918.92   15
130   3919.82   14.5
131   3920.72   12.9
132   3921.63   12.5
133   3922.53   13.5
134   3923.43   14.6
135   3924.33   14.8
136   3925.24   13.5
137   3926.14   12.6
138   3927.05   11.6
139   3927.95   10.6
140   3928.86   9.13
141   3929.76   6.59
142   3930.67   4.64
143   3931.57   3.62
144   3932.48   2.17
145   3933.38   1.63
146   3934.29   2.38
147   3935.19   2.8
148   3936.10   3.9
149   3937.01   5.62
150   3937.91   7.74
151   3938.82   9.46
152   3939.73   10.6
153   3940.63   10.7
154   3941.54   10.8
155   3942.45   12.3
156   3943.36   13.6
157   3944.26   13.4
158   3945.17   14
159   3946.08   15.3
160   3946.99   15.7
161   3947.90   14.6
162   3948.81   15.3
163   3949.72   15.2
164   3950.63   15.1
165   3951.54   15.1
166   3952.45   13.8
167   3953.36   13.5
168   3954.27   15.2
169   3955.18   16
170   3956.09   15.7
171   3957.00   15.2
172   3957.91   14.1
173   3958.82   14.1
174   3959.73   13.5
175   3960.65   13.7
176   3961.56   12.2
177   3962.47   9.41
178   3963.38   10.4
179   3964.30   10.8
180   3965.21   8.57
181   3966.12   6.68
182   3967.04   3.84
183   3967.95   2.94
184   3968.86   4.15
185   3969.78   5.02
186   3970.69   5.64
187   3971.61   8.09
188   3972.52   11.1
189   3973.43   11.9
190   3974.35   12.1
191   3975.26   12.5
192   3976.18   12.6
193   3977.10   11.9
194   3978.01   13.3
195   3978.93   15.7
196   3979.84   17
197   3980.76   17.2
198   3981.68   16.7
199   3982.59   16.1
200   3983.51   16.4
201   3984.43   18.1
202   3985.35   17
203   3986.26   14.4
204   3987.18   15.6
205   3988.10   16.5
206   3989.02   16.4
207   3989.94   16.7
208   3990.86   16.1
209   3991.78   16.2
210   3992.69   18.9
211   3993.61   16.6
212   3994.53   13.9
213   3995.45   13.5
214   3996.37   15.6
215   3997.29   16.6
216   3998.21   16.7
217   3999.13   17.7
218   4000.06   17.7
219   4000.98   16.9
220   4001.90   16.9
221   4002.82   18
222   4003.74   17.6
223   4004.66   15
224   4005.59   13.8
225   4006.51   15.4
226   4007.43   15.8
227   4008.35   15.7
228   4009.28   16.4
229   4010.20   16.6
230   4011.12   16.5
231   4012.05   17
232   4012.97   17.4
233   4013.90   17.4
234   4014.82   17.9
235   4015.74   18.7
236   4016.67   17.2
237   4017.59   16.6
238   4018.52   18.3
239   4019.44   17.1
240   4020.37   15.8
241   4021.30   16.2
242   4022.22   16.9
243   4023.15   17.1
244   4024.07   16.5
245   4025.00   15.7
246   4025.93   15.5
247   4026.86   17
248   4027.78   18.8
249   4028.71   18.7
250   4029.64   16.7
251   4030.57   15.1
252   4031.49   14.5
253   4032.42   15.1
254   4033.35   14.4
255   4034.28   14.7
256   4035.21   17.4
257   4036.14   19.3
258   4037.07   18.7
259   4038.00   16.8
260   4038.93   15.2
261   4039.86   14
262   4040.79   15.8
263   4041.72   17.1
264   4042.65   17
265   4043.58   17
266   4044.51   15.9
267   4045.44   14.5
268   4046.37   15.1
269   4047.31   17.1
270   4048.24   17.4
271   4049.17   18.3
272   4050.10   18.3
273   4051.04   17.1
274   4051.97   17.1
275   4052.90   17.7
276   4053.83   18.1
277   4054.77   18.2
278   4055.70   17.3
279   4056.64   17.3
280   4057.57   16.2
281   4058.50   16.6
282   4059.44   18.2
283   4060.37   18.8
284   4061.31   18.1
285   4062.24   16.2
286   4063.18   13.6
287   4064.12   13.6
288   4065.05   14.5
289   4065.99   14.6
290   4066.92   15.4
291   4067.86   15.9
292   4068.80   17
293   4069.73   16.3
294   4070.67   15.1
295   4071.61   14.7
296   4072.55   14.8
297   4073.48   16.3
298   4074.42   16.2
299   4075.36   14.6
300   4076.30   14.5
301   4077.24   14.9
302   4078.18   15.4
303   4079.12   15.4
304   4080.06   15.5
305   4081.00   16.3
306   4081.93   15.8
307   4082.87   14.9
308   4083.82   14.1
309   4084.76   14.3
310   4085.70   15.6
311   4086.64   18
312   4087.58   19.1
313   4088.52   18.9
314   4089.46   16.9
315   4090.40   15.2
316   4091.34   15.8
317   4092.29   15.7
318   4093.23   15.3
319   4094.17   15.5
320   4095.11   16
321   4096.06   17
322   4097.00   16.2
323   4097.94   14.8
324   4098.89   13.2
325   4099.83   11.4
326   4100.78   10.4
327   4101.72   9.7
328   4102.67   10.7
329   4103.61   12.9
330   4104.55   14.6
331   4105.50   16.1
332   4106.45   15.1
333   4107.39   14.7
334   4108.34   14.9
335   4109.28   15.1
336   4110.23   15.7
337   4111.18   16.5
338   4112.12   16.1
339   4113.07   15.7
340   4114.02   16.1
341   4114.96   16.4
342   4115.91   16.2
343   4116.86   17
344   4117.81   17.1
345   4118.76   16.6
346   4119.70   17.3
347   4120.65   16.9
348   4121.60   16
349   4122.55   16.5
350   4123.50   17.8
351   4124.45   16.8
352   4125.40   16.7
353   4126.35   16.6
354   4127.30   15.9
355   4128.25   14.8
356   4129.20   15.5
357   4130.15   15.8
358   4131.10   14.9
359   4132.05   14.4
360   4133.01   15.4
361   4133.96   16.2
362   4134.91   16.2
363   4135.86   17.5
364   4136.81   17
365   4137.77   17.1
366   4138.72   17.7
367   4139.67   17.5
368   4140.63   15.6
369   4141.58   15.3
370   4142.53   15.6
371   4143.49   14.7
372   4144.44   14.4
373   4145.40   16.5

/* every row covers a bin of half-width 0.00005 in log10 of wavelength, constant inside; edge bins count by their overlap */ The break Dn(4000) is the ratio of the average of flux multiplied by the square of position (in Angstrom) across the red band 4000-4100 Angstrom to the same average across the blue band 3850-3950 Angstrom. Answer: 1.33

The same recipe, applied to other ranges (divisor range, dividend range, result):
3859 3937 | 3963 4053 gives 1.23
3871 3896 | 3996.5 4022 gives 1.29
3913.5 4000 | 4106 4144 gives 1.41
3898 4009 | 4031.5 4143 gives 1.30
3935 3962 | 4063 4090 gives 1.31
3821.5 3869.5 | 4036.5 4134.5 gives 1.35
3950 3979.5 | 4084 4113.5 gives 1.41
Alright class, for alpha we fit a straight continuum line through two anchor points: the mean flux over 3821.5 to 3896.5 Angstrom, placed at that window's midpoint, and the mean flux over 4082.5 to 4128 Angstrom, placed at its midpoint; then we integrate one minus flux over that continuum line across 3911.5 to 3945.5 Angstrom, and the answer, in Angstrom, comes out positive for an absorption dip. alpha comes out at 7.5 Angstrom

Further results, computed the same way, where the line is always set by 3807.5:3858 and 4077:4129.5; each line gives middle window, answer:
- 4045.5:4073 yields -2.4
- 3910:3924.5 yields -1.3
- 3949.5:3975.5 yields 5.7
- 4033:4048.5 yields -1.4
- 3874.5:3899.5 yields -1.1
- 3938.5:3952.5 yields 0.7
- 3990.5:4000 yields -1.1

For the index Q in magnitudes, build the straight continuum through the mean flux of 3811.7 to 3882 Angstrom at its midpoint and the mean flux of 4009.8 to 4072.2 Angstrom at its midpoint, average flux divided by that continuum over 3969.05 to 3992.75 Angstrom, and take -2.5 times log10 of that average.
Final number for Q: 0.117 mag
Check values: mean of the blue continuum 13.3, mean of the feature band 14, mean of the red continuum 16.6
